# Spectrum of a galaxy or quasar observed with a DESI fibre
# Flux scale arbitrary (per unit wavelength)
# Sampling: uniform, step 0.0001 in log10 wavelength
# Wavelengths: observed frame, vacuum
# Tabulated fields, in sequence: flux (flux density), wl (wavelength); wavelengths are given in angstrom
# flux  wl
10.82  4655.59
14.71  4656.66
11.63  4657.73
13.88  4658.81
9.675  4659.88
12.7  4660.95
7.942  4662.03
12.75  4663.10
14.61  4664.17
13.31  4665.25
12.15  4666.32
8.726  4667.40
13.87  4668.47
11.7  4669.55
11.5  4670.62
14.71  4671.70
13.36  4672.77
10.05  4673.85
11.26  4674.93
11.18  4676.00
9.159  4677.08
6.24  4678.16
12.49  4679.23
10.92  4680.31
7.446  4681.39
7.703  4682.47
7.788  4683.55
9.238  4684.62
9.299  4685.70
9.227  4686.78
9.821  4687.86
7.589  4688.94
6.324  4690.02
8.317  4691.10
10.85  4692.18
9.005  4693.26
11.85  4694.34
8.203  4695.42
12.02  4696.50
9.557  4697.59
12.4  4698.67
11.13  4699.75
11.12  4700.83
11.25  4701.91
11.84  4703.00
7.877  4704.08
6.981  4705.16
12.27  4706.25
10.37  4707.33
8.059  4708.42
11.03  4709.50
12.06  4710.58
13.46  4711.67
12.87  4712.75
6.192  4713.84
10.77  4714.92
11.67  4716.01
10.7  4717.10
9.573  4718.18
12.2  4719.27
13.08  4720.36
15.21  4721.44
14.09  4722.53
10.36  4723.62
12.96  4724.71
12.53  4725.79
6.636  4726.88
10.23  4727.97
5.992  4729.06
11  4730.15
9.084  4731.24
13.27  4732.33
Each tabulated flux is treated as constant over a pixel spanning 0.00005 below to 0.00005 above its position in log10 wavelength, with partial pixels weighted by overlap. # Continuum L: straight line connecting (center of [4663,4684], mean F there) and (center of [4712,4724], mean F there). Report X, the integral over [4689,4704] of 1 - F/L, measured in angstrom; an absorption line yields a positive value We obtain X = 1.6 angstrom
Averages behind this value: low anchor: 11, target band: 10.1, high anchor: 11.6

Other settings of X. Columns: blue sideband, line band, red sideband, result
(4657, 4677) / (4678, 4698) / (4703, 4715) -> 3.4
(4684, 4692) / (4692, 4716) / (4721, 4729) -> -1.8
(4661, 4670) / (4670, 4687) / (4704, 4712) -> 2.0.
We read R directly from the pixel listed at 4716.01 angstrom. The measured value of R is 11.67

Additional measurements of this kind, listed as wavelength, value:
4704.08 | 7.877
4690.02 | 6.324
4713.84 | 6.192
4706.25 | 12.27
